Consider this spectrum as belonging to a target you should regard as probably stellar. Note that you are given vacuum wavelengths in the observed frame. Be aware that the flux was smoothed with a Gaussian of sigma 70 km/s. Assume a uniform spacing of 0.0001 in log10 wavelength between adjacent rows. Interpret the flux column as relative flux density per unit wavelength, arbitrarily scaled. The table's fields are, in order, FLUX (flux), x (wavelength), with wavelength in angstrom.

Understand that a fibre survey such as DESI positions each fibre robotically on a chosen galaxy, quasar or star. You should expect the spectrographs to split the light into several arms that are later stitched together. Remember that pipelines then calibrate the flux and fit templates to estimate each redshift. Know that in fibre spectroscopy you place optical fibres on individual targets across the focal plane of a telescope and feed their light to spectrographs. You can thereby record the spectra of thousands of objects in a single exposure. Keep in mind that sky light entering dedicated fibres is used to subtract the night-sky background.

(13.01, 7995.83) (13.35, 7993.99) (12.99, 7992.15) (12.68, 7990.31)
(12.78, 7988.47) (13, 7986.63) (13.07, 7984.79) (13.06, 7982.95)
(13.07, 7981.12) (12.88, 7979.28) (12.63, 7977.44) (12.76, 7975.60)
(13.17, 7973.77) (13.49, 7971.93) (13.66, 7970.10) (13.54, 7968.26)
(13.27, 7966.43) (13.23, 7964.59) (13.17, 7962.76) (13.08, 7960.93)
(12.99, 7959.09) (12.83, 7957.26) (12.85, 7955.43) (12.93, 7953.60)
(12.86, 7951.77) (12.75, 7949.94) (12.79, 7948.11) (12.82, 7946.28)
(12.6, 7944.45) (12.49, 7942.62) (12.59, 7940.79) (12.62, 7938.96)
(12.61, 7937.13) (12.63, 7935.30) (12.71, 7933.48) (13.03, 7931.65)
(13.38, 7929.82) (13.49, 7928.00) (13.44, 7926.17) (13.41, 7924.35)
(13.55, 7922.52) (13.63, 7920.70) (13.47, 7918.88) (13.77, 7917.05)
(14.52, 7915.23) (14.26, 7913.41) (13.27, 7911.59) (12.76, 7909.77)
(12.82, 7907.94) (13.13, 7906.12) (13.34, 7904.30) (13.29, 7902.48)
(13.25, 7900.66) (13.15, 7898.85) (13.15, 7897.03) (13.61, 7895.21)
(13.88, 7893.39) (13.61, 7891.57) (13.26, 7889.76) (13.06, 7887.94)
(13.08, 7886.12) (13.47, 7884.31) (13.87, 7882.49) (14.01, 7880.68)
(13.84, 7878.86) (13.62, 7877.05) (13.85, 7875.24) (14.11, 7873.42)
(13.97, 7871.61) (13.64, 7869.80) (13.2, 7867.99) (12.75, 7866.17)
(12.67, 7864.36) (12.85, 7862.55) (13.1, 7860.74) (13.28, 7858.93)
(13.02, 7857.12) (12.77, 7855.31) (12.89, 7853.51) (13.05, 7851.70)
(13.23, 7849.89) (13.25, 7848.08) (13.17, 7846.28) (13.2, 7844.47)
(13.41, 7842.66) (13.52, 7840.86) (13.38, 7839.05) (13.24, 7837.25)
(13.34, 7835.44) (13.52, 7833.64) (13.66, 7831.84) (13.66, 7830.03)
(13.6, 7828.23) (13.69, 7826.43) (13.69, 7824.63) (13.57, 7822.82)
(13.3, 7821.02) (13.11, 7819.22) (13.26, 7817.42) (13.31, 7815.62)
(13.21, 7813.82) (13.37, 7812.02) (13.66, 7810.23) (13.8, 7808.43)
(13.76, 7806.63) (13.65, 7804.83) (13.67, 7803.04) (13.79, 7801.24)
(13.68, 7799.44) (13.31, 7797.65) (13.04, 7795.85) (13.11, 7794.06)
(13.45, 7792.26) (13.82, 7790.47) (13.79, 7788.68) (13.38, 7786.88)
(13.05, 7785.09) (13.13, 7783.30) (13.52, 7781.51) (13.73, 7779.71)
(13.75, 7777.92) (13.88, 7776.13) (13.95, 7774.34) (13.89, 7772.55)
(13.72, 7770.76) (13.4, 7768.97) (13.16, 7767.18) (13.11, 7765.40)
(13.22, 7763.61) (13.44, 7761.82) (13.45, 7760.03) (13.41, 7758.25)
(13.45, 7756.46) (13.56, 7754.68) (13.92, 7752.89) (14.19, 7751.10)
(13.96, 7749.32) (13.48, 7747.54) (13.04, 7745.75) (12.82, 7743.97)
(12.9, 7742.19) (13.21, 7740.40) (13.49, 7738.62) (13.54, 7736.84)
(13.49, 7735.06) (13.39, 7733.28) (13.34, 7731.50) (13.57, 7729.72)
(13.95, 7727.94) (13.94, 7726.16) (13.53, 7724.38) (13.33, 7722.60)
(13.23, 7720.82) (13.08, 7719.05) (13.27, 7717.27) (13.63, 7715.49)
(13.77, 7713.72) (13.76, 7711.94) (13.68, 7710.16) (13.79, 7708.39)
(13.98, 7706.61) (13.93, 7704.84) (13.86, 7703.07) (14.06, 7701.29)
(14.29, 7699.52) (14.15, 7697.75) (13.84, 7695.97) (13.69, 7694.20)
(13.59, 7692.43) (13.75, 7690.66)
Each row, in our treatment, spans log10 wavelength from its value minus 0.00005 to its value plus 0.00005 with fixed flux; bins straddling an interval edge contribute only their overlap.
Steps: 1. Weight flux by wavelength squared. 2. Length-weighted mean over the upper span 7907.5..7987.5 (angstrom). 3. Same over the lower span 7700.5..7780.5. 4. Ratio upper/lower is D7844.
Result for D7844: 1.02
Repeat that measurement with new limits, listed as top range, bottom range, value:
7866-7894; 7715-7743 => 1.05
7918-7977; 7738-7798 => 1.01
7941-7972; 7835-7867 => 1.02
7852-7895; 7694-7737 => 1.02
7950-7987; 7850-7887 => 1.00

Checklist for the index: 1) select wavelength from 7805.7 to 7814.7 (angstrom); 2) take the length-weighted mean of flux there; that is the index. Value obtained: 13.6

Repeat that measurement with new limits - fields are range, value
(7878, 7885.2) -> 13.8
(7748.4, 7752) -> 14.1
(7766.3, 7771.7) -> 13.4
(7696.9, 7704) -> 14.1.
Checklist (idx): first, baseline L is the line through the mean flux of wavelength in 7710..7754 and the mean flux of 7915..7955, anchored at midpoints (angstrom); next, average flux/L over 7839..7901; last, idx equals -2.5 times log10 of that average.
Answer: -0.01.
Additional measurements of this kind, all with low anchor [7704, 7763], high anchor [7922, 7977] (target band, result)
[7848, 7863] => 0.02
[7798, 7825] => -0.01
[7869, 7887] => -0.05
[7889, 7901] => -0.02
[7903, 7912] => 0.01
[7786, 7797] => 0.00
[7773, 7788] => -0.01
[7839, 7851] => 0.00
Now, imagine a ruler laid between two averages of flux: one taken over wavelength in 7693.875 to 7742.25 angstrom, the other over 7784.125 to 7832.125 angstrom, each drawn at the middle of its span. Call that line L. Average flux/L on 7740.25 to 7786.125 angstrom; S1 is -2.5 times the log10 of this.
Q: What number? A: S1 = 0.01 mag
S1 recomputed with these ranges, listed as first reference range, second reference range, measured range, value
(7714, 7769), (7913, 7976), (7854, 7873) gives 0.01 mag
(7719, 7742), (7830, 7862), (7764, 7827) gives -0.01 mag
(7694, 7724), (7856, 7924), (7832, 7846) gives 0.01 mag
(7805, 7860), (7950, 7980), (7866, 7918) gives -0.02 mag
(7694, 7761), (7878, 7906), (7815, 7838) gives 0.00 mag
